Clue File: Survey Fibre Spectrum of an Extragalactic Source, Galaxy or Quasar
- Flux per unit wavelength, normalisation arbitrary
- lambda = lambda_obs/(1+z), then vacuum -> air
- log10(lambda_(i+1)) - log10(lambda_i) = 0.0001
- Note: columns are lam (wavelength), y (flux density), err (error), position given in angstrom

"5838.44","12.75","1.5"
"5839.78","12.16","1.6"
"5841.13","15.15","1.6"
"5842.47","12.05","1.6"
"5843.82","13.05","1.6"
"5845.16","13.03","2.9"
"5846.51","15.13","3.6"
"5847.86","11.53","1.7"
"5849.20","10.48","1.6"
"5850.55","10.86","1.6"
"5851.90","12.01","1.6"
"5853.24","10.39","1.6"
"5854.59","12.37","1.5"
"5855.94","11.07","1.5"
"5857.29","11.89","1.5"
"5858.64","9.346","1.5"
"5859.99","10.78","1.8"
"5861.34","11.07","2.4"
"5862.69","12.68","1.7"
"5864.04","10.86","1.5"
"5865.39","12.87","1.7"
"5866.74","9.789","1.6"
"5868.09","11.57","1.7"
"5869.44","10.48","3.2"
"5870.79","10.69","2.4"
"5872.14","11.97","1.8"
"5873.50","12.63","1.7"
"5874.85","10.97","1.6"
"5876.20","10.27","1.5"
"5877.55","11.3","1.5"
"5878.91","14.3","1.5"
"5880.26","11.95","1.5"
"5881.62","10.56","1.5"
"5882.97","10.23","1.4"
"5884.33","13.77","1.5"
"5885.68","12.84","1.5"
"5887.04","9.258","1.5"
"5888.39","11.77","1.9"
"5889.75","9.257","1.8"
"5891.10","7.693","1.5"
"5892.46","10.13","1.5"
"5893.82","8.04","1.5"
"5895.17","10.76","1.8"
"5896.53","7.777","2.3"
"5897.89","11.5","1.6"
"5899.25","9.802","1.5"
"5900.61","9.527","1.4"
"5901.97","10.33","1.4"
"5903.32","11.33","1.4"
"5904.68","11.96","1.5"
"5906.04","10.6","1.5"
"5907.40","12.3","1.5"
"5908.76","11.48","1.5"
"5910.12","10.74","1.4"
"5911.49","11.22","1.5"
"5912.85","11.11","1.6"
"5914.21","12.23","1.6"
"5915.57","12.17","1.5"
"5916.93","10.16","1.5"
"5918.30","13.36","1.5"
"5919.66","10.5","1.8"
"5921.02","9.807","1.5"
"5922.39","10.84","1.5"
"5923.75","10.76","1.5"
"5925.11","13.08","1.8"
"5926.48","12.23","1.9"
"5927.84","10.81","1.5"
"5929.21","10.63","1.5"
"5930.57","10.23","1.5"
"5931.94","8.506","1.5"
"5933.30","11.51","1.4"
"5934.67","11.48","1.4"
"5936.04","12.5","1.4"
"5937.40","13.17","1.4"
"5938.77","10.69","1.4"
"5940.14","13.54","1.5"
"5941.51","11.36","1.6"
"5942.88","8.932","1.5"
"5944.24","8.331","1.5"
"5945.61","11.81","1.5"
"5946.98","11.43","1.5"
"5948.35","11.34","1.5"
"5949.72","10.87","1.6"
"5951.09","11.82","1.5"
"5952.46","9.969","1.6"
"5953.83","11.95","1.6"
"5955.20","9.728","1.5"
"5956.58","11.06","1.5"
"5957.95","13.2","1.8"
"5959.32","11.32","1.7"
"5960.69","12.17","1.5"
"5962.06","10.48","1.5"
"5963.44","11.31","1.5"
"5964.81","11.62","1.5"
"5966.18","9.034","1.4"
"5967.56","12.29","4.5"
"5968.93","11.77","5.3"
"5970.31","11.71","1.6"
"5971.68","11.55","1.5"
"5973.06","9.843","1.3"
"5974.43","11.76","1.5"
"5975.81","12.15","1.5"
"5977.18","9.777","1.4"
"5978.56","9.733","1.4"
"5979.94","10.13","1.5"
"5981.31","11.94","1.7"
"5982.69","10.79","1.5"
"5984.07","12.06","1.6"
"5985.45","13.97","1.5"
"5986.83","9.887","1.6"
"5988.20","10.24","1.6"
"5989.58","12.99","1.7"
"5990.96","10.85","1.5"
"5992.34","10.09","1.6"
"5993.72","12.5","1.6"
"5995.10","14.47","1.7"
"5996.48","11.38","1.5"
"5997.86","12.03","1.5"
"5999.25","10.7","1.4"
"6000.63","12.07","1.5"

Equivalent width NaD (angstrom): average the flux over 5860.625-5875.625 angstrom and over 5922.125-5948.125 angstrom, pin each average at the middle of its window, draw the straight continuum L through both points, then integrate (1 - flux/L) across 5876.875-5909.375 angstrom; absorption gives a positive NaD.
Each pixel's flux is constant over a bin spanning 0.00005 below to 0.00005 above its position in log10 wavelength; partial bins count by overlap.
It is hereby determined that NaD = 1.6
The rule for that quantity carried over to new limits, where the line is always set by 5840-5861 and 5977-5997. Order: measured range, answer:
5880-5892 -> 1.1 angstrom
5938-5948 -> 0.6 angstrom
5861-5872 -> 0.5 angstrom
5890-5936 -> 3.7 angstrom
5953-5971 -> 0.3 angstrom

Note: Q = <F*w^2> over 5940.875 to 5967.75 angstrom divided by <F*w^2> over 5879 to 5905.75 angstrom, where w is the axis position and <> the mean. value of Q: 1.1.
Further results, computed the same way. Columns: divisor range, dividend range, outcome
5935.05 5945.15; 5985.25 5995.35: 1.06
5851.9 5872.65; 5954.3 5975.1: 1.04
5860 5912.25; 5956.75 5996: 1.07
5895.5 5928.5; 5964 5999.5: 1.05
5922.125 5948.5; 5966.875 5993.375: 1.02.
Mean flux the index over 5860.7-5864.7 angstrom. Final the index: 11.5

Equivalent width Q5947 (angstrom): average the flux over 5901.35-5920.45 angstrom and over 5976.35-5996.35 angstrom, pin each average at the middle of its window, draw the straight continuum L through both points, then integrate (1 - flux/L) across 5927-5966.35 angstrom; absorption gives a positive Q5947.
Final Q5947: 1.0 angstrom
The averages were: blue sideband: 11.4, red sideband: 11.4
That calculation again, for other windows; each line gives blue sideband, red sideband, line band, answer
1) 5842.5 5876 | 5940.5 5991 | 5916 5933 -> 0.53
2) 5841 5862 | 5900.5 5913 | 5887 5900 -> 1.93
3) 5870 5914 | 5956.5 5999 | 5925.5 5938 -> -0.14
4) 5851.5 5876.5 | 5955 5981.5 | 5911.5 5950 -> -0.05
